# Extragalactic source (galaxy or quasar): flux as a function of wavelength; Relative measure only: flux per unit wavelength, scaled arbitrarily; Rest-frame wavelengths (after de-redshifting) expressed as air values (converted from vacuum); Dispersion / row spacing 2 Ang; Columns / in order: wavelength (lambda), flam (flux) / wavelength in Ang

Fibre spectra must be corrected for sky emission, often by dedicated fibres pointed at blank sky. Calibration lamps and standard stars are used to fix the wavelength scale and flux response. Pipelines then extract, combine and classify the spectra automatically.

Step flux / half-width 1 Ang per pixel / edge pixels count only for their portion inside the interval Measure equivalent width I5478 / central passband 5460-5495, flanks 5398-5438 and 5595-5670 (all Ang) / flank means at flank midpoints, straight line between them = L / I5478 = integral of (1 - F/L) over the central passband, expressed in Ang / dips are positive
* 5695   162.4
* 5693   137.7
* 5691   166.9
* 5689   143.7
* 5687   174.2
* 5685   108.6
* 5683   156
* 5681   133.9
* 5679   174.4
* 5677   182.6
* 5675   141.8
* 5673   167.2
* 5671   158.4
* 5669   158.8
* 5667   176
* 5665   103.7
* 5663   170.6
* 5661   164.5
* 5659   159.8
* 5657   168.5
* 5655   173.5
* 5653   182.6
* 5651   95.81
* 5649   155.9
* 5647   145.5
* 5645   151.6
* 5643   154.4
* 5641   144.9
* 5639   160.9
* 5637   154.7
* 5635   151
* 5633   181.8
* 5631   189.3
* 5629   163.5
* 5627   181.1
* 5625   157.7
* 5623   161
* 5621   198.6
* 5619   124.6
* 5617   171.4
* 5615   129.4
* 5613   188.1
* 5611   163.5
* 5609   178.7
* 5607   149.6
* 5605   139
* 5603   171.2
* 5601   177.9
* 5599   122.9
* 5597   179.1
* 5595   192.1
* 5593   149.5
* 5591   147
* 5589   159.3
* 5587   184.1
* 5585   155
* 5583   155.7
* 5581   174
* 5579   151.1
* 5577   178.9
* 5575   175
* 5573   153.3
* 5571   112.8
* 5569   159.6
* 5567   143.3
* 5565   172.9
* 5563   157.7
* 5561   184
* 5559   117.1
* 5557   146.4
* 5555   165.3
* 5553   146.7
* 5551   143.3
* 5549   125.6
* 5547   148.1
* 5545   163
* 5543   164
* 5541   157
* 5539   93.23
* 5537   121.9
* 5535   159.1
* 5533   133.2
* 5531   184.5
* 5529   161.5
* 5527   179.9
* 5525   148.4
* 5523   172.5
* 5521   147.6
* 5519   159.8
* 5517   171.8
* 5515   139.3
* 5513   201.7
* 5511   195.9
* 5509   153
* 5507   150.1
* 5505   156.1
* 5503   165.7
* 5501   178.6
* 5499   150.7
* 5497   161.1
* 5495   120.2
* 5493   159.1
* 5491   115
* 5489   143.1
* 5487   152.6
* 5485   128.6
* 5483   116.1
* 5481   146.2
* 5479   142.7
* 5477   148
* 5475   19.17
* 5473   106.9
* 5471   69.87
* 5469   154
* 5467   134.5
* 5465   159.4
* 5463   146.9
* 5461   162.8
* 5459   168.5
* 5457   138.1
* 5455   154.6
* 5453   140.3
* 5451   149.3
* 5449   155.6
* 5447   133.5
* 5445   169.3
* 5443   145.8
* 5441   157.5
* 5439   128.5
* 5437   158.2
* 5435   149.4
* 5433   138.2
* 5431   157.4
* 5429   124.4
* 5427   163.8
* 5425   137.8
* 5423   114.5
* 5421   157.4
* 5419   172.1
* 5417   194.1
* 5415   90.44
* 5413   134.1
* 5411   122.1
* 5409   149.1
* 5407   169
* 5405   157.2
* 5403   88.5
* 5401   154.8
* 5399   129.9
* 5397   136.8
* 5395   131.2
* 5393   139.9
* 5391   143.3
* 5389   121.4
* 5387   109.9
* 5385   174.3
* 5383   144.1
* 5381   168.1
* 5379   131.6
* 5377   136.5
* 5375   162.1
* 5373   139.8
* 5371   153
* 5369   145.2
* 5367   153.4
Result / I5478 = 4.34 Ang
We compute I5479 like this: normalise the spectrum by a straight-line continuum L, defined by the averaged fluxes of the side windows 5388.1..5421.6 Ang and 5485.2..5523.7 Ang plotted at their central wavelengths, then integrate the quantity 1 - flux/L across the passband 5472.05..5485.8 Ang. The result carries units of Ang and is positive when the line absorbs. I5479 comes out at 3.38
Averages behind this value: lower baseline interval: 141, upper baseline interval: 157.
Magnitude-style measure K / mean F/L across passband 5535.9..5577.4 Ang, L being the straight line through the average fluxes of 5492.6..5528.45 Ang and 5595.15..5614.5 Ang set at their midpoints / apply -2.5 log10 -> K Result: 0.10 mag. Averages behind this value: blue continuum 162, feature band 149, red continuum 164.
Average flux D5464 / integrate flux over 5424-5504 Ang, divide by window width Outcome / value 141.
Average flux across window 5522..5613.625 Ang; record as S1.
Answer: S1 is 157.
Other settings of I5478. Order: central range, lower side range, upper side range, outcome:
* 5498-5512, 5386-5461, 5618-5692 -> -1.51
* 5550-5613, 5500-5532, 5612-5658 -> 1.68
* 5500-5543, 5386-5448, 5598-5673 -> -2.59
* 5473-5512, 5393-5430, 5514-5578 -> 1.75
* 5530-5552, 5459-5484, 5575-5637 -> 0.22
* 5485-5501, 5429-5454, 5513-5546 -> 0.79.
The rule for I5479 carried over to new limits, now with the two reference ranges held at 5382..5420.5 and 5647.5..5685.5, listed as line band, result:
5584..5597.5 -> -1.4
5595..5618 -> -1.6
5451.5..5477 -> 2.3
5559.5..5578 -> -1.1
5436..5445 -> -0.5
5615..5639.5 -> -2.0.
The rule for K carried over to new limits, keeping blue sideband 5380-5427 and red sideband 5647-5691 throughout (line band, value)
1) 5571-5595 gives -0.075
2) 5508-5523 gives -0.141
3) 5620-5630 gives -0.132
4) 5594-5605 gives -0.100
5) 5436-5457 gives -0.039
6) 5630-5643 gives -0.068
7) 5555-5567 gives -0.043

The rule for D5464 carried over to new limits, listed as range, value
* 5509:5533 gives 167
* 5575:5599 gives 165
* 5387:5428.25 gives 140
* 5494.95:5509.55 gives 157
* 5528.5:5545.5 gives 148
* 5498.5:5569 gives 156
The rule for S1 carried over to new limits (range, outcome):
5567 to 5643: 161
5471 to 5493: 121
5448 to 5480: 134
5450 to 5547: 147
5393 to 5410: 140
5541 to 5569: 153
